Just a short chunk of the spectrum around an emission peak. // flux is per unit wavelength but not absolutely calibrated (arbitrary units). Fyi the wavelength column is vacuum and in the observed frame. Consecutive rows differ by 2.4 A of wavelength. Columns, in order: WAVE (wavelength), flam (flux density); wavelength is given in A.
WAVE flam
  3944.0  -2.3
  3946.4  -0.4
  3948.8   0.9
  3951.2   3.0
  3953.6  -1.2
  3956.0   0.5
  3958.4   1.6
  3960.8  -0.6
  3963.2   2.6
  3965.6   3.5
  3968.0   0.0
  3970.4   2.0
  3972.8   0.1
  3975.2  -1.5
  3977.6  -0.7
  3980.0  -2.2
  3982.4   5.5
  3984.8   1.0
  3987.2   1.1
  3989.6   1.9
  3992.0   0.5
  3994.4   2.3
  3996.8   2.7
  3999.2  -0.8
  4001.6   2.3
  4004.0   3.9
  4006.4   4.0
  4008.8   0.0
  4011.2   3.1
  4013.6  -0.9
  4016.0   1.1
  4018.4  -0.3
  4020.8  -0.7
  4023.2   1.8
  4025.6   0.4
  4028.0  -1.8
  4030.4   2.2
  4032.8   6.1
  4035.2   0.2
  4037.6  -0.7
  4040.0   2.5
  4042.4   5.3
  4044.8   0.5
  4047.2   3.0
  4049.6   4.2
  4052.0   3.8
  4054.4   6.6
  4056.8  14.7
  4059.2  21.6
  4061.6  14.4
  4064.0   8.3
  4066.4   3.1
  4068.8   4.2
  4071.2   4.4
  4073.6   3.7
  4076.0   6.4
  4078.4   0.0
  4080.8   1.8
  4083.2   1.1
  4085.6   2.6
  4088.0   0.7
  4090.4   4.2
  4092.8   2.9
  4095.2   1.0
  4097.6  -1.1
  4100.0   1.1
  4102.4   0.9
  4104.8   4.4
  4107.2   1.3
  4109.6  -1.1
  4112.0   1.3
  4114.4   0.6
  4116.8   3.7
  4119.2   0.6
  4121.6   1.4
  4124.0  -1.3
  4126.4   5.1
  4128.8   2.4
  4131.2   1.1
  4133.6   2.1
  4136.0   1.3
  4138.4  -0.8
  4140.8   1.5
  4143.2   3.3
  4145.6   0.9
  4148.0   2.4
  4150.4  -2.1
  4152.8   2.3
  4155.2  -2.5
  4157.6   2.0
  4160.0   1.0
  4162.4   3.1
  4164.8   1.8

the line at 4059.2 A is Lyman alpha 1216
